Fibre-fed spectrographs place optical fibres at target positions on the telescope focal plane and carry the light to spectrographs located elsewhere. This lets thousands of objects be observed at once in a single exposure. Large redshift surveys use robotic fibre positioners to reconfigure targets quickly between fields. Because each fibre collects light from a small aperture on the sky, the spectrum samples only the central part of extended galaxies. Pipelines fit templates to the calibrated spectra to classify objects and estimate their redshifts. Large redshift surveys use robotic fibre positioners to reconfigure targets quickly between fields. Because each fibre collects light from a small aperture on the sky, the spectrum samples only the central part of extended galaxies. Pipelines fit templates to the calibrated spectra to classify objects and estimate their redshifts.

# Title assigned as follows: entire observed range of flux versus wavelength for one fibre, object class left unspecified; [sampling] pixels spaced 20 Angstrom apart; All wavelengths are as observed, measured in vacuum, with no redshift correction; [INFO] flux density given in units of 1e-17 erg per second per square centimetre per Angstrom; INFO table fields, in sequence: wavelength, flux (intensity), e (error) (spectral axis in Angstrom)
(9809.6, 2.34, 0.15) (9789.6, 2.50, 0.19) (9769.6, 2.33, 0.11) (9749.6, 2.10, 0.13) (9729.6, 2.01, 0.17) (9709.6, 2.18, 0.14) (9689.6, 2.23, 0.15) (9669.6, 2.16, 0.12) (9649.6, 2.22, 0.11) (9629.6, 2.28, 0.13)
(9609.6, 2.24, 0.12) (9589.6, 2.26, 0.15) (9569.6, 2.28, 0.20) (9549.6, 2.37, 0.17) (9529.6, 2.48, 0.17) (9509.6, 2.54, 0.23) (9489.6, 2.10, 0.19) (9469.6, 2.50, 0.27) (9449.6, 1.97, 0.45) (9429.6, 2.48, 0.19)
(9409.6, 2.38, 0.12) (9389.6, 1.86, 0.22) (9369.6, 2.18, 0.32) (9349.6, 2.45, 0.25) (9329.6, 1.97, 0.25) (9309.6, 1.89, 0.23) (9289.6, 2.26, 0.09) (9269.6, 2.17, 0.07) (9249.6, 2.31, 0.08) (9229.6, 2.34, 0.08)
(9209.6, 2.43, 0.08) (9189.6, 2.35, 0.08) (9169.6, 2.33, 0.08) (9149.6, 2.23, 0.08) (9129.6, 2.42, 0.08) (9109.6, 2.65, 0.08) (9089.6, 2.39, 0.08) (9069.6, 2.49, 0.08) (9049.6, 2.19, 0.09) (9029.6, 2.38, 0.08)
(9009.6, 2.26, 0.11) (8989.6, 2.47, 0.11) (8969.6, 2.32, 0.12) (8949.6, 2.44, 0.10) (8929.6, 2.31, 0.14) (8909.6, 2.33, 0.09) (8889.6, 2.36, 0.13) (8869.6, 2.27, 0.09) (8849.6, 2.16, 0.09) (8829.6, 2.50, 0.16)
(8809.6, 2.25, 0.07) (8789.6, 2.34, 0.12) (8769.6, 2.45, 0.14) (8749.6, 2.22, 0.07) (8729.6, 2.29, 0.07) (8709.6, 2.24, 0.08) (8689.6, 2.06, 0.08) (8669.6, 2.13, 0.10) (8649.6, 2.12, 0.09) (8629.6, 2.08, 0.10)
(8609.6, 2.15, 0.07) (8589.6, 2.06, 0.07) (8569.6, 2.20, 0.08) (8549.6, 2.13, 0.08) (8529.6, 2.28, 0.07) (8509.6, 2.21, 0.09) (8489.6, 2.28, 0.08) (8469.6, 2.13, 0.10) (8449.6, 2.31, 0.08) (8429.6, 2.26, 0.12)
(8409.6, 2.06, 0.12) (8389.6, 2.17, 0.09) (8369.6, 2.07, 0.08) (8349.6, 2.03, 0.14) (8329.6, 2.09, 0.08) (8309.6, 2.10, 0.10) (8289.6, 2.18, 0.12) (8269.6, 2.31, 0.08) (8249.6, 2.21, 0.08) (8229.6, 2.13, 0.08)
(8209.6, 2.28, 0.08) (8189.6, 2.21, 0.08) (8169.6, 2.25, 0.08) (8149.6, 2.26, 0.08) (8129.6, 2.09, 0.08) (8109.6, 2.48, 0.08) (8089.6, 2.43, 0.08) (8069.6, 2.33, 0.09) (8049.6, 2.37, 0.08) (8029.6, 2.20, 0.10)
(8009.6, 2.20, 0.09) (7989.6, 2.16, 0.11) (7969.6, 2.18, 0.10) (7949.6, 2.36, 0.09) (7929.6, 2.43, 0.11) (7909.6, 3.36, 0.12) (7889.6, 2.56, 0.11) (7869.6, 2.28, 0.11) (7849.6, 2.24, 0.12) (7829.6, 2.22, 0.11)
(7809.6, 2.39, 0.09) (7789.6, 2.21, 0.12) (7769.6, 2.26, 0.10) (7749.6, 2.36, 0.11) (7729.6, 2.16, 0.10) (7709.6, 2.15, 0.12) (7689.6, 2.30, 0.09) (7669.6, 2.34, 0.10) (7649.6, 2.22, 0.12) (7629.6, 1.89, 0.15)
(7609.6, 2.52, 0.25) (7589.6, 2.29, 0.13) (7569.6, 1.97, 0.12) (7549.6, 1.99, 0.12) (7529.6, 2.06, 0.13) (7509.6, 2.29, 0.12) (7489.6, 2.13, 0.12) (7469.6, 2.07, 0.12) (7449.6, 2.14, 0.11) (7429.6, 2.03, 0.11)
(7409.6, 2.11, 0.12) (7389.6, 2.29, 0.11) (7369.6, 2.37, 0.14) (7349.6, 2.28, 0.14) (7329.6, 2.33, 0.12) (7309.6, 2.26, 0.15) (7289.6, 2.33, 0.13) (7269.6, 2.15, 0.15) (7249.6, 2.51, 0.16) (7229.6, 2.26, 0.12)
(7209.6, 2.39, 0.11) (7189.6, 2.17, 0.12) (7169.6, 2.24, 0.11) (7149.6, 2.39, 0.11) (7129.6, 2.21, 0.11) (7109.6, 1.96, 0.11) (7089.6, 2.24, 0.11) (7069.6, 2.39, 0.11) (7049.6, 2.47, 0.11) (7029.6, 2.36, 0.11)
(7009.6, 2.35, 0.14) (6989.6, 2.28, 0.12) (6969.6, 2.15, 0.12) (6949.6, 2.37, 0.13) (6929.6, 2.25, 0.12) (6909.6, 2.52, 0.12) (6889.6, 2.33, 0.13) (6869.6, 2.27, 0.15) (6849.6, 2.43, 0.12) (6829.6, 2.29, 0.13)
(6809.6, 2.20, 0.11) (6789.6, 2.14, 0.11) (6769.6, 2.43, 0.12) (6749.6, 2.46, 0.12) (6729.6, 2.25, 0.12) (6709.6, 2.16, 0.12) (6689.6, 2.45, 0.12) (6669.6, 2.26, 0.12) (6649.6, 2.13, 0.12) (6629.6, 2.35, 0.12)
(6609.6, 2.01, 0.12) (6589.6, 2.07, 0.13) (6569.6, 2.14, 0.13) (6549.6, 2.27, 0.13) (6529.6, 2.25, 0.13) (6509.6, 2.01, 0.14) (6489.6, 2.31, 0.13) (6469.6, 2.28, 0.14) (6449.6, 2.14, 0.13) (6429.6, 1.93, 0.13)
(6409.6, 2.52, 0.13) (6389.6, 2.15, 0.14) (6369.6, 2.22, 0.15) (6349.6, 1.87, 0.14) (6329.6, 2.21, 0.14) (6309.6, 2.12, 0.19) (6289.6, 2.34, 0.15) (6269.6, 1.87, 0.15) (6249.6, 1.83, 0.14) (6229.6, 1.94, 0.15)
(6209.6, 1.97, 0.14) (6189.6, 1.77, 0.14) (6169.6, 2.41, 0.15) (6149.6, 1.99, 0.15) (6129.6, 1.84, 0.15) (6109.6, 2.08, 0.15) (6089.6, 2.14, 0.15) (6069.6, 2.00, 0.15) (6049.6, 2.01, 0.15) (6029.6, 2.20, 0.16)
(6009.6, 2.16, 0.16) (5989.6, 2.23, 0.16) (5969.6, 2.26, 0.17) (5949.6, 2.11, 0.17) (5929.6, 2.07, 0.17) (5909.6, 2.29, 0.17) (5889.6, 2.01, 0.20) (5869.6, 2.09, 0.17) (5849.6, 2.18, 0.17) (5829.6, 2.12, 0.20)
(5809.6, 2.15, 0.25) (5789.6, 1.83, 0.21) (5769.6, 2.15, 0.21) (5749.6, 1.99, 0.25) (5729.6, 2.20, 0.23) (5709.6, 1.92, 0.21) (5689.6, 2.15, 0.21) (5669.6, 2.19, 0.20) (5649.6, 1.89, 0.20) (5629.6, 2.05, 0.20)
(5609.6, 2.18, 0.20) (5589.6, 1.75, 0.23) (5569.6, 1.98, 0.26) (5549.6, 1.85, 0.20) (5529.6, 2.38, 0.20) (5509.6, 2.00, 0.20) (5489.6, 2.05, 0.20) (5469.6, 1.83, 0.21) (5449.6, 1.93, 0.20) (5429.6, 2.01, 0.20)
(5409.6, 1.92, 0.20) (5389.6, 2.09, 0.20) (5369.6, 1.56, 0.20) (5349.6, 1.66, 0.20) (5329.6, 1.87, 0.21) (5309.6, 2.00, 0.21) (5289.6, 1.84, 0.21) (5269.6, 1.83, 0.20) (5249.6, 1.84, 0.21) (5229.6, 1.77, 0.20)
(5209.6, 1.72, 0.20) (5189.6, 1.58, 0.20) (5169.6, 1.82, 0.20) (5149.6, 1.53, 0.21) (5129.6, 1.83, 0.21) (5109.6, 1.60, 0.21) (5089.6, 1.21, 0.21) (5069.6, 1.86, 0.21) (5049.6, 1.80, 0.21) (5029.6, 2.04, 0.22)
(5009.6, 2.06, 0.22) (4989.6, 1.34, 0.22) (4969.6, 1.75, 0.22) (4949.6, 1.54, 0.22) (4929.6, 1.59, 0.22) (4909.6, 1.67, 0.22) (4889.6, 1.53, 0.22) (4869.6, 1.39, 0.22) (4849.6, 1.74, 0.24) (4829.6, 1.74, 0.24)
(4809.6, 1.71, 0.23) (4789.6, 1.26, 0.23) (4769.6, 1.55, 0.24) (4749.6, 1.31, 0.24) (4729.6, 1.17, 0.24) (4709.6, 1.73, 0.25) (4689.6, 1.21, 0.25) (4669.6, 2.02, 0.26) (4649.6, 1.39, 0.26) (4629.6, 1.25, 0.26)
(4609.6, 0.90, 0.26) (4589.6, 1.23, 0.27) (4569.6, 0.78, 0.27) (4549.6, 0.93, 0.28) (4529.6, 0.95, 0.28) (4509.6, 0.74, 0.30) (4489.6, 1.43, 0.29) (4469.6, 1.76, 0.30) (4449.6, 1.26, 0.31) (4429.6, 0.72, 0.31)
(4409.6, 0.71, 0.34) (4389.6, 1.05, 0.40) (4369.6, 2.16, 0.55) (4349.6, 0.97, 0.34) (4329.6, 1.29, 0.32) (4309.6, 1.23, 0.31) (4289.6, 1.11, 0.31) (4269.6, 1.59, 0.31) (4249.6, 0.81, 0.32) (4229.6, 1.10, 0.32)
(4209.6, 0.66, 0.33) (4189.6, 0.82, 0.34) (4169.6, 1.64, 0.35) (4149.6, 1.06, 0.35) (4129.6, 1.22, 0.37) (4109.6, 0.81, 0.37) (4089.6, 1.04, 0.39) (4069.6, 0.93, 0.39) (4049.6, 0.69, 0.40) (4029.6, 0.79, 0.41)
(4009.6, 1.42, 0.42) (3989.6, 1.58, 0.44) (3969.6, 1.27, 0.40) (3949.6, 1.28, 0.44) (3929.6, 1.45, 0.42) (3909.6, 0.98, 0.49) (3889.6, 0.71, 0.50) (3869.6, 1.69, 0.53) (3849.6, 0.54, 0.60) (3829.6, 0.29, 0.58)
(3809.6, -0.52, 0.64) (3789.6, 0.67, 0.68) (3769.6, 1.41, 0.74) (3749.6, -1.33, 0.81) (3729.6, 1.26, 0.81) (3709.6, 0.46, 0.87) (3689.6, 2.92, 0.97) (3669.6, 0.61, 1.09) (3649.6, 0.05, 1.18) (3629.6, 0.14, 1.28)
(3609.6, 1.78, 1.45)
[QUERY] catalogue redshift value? 0.21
